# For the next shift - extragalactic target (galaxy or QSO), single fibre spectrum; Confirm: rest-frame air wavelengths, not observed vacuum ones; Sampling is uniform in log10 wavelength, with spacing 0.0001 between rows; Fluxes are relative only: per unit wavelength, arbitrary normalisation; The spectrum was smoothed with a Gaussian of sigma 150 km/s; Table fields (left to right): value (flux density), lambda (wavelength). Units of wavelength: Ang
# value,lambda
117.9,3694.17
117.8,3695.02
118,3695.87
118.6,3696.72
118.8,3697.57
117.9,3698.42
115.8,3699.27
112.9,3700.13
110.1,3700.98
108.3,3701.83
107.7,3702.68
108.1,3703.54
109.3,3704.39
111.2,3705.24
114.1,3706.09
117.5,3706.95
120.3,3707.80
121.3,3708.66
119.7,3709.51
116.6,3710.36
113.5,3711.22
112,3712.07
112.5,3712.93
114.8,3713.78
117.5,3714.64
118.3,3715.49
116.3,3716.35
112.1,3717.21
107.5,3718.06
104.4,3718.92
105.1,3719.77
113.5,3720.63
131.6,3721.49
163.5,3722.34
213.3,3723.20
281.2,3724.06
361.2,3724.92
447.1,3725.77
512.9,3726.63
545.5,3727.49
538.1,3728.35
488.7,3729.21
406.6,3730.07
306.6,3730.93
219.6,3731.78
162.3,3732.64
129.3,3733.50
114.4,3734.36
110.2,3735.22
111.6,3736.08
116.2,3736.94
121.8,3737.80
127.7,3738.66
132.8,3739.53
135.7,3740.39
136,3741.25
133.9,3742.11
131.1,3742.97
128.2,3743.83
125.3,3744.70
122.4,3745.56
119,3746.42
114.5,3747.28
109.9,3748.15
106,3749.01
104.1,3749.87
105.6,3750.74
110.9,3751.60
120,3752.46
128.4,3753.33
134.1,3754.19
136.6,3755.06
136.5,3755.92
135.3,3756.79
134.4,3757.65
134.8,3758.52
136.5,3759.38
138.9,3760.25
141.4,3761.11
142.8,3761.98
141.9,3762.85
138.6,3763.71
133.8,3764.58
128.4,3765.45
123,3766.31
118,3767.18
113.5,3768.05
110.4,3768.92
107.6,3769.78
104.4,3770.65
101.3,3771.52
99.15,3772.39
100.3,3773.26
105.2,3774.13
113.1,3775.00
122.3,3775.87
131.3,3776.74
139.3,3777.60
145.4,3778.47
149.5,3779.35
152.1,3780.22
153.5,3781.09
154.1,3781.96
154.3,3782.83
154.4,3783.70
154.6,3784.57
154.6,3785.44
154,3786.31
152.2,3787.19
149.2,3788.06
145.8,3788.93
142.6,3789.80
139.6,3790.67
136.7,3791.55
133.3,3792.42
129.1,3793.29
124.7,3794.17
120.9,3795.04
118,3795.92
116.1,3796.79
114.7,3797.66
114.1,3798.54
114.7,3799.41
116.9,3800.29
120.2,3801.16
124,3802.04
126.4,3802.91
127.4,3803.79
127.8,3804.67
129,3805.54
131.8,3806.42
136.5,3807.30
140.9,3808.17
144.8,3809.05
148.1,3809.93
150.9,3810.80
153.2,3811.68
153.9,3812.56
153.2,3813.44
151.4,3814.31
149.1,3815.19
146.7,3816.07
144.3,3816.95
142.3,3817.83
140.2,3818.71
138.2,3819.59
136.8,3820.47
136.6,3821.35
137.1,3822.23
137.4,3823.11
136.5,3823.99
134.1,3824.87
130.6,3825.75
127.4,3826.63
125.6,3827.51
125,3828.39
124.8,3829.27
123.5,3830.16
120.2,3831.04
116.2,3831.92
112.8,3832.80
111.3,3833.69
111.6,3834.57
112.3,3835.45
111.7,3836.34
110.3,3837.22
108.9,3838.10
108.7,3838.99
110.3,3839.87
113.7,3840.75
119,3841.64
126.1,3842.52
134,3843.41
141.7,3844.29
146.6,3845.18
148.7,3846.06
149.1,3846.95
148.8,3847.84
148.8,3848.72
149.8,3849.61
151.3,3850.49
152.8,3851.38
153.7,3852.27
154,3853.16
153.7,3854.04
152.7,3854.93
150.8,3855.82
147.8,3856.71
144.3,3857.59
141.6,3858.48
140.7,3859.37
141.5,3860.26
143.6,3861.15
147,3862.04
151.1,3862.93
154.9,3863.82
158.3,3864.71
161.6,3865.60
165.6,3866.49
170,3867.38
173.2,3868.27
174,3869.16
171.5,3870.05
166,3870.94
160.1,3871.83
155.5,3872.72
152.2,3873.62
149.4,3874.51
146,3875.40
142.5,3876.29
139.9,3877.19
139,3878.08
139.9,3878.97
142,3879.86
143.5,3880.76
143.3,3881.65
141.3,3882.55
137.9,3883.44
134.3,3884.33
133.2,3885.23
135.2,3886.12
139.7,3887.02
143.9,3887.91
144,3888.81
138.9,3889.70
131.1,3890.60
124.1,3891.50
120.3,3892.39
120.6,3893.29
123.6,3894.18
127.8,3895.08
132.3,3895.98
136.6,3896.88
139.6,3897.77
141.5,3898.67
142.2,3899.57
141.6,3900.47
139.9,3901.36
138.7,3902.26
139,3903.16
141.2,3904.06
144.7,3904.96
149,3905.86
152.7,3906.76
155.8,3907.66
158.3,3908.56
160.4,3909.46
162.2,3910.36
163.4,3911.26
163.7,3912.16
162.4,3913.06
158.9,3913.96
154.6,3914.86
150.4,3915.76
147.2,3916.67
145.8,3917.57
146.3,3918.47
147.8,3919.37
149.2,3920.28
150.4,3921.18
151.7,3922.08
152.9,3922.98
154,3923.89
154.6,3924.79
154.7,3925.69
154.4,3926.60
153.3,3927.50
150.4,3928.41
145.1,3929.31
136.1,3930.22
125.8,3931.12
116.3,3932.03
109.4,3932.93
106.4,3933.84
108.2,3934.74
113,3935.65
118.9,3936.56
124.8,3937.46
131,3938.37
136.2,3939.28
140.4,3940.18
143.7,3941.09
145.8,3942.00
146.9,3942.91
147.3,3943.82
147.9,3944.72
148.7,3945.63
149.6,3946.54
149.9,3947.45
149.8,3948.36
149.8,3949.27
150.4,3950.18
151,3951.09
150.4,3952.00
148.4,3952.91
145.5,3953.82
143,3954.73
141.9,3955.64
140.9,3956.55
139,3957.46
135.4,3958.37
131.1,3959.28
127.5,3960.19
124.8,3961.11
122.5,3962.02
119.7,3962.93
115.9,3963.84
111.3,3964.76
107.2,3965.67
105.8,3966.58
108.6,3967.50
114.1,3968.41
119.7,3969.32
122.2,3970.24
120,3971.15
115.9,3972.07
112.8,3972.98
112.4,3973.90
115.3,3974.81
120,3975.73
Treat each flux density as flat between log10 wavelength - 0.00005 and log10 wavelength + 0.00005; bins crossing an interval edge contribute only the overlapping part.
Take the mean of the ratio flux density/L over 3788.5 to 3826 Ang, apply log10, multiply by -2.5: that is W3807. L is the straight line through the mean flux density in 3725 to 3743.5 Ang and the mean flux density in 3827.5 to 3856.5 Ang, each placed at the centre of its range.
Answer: 0.23 mag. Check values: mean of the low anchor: 246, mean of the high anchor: 131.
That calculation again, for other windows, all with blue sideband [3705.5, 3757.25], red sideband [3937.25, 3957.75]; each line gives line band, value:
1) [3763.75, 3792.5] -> 0.24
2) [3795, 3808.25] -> 0.30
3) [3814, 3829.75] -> 0.17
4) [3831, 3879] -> 0.10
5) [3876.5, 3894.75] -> 0.12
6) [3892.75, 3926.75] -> 0.01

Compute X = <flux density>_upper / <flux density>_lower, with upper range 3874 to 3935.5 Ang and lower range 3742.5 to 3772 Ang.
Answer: 1.1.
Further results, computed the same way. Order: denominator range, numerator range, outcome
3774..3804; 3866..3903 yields 1.06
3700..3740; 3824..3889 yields 0.77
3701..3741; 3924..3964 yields 0.75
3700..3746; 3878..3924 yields 0.82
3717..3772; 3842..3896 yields 0.86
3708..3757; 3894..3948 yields 0.82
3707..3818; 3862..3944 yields 0.95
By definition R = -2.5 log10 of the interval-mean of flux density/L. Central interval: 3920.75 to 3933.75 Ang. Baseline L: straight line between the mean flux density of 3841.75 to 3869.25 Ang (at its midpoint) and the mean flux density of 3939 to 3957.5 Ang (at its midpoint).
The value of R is 0.04 mag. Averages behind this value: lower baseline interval 150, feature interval 142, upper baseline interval 146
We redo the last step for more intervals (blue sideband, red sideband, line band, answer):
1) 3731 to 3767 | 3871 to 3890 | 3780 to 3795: -0.082 mag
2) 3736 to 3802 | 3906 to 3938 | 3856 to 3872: -0.130 mag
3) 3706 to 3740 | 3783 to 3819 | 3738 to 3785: 0.282 mag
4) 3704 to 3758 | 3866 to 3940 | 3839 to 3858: 0.070 mag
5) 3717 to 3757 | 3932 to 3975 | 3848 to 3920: 0.007 mag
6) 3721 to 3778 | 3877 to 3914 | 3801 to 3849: 0.174 mag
